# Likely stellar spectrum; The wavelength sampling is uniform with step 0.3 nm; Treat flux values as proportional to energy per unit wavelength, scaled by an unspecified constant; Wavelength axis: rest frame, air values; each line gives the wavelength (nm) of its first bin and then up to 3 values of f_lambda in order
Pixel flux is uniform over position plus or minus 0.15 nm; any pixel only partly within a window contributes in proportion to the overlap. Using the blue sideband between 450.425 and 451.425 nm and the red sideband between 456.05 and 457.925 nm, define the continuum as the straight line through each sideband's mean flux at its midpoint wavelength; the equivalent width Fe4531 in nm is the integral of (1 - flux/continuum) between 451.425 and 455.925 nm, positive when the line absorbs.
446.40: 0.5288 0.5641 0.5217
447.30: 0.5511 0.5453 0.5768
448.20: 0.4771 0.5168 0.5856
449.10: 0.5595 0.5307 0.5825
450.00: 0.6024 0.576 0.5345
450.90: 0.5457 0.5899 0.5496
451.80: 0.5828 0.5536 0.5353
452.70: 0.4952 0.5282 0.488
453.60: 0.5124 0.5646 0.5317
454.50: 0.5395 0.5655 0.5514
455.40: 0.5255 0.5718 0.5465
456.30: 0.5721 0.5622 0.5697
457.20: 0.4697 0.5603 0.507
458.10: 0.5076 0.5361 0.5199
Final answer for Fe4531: 0.081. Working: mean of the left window 0.557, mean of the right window 0.541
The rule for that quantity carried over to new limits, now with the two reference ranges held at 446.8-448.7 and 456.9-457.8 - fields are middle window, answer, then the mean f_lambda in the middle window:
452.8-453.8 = 0.03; 0.512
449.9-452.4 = -0.16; 0.564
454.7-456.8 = -0.13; 0.557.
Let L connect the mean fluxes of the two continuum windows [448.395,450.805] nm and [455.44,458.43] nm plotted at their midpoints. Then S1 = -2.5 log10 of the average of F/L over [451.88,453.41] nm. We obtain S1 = 0.058 mag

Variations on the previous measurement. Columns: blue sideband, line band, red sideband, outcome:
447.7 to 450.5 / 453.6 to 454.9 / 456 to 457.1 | 0.03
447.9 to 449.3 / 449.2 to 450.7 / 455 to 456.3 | -0.05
